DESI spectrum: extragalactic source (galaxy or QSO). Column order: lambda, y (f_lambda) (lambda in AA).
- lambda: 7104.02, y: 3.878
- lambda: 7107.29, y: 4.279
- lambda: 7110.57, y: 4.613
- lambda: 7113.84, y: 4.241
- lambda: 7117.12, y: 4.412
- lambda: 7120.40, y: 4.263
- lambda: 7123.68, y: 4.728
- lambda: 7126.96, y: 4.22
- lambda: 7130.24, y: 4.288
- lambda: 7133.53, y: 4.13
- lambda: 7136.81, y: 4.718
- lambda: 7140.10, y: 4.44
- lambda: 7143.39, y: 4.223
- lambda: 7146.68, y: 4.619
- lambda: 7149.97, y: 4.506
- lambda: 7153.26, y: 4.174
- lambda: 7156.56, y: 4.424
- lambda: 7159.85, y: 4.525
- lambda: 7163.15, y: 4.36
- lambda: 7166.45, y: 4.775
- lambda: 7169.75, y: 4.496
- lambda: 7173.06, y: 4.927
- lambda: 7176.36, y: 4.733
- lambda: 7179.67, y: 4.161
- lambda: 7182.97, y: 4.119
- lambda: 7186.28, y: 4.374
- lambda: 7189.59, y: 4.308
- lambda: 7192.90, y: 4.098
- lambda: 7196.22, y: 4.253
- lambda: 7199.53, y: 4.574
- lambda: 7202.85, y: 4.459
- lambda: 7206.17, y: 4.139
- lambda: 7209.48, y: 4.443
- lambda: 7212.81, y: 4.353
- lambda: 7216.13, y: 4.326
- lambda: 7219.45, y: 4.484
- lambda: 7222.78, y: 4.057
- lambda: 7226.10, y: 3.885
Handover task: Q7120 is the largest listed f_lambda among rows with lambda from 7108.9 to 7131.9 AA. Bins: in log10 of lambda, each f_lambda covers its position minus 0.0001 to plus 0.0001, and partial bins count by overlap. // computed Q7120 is 4.728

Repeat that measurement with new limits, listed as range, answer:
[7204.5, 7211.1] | 4.443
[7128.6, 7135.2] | 4.288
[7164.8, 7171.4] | 4.775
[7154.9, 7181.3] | 4.927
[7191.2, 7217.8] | 4.574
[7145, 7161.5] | 4.619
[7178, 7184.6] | 4.161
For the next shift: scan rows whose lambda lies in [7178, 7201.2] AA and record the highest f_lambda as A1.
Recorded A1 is 4.574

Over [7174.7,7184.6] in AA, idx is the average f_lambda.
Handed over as 4.34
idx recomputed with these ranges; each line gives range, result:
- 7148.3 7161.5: 4.41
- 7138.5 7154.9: 4.39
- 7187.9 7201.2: 4.31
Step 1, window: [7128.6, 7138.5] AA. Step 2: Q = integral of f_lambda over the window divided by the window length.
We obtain 4.38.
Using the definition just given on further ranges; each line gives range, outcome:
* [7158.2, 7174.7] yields 4.62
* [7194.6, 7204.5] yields 4.43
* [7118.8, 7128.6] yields 4.41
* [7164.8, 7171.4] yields 4.64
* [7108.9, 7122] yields 4.38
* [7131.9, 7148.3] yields 4.43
